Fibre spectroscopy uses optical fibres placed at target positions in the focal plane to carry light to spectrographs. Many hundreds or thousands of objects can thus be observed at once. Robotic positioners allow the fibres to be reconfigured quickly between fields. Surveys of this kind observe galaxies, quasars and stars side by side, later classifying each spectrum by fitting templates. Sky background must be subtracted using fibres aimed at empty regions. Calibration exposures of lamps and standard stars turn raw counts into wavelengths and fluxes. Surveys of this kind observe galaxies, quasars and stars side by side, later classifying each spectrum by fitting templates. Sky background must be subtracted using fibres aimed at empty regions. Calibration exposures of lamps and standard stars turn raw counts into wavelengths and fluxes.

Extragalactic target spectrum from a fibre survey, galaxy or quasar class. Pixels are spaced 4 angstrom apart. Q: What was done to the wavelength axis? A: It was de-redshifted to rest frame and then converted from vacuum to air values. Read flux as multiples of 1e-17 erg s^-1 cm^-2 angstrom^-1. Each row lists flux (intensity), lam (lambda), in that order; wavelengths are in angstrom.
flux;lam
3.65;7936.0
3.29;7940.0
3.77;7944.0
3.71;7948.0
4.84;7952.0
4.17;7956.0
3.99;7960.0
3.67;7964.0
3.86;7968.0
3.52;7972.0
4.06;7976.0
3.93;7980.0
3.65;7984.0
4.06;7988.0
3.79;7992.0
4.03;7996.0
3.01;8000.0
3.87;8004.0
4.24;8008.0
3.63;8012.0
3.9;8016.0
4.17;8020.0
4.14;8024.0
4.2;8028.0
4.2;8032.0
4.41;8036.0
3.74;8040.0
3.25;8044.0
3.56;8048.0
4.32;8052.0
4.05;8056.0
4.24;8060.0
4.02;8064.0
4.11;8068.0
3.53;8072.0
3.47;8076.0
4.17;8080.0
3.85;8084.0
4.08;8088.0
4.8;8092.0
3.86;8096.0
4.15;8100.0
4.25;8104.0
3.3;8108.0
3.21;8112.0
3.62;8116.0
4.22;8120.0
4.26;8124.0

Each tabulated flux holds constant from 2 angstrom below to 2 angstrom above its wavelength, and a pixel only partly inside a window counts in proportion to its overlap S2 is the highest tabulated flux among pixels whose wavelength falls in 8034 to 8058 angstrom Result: 4.41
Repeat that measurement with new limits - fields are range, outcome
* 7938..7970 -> 4.84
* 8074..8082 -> 4.17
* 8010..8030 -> 4.2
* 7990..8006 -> 4.03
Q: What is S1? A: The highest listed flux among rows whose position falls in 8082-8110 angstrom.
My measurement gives 4.8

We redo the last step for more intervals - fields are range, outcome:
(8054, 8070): 4.24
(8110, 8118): 3.62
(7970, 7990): 4.06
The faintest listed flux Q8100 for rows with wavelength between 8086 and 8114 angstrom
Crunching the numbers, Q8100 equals 3.21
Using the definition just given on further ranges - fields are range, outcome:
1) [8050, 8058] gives 4.05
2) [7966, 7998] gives 3.52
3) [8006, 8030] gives 3.63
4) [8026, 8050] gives 3.25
